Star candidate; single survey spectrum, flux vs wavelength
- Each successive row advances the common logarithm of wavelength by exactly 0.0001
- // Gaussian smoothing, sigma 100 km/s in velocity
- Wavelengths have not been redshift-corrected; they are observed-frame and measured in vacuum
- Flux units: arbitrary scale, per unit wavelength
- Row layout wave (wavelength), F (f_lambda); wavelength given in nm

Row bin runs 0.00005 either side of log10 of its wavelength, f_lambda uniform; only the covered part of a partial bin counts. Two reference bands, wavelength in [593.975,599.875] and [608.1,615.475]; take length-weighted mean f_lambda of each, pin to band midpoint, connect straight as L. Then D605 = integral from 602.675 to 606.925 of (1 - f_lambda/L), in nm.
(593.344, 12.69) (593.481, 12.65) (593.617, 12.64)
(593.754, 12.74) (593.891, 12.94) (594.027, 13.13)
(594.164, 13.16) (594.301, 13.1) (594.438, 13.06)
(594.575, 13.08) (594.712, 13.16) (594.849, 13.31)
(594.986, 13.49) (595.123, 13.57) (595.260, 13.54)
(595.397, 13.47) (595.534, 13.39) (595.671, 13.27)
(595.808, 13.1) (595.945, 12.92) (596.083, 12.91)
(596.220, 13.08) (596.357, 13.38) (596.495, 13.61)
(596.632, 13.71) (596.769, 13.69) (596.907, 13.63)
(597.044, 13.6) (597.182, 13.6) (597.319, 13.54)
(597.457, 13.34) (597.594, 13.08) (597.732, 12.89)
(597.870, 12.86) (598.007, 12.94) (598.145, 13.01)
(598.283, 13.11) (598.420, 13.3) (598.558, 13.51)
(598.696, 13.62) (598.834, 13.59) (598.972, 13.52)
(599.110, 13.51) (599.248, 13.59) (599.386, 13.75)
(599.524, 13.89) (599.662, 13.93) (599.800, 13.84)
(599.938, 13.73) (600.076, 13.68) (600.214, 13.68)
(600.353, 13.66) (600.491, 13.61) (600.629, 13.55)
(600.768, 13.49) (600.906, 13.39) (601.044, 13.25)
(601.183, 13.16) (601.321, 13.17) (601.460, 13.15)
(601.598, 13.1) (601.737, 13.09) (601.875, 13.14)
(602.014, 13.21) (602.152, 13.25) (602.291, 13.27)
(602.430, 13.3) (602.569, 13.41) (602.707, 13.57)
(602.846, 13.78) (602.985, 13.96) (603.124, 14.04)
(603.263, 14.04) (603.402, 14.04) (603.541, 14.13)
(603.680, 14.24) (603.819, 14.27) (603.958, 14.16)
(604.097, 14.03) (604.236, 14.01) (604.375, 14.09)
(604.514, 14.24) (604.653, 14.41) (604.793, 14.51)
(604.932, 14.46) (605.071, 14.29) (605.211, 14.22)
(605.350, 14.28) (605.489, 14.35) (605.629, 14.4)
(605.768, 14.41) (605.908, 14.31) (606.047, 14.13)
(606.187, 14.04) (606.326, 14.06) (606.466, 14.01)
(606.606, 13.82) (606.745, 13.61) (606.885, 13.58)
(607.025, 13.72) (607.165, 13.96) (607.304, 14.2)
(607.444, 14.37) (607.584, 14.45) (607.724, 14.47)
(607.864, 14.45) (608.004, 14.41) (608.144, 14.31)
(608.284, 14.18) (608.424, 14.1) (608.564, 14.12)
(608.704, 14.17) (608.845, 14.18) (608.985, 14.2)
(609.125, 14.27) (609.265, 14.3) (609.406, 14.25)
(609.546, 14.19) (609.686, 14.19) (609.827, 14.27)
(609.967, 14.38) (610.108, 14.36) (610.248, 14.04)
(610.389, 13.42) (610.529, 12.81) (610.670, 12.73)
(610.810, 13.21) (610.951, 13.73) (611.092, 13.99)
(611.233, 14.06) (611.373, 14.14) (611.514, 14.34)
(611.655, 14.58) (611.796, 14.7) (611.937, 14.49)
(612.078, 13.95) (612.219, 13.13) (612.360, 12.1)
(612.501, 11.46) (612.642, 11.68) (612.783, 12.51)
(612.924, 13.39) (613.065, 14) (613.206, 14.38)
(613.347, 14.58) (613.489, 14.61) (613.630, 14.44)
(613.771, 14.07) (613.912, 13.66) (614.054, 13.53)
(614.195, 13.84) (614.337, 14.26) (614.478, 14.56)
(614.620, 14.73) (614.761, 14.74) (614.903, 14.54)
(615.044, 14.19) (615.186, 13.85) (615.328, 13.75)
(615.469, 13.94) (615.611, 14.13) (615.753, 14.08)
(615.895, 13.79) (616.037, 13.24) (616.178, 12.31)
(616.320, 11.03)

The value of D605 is -0.14 nm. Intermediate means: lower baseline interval 13.4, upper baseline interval 13.9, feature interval 14.1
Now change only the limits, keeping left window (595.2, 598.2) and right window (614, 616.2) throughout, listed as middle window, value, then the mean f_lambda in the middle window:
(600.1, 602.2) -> 0.02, 13.3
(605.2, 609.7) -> -0.15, 14.2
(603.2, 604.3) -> -0.04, 14.1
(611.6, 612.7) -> 0.05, 13.3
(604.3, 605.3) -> -0.05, 14.3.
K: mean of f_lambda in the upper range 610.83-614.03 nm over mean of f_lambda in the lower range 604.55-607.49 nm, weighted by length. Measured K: 0.97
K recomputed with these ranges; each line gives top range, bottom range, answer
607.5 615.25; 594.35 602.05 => 1.04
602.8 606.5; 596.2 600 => 1.05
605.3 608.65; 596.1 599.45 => 1.06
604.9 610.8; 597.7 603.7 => 1.04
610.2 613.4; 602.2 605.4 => 0.96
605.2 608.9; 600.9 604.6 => 1.04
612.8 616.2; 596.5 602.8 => 1.05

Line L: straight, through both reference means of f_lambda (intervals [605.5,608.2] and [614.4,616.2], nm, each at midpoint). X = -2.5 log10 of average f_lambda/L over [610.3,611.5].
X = 0.04 mag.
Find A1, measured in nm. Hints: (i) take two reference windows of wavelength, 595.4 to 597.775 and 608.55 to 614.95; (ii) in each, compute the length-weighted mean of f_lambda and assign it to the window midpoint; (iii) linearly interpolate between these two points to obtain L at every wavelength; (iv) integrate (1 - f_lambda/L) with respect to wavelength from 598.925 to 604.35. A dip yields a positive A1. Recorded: -0.04 nm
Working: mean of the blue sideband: 13.3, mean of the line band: 13.6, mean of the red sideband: 13.9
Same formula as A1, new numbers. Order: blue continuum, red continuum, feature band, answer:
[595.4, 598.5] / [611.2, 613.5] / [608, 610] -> -0.10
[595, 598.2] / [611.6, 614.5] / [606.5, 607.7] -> -0.04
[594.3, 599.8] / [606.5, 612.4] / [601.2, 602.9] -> 0.04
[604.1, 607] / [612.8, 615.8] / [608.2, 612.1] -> 0.02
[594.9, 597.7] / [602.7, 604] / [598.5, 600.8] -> 0.01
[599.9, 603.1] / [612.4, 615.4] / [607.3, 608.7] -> -0.07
